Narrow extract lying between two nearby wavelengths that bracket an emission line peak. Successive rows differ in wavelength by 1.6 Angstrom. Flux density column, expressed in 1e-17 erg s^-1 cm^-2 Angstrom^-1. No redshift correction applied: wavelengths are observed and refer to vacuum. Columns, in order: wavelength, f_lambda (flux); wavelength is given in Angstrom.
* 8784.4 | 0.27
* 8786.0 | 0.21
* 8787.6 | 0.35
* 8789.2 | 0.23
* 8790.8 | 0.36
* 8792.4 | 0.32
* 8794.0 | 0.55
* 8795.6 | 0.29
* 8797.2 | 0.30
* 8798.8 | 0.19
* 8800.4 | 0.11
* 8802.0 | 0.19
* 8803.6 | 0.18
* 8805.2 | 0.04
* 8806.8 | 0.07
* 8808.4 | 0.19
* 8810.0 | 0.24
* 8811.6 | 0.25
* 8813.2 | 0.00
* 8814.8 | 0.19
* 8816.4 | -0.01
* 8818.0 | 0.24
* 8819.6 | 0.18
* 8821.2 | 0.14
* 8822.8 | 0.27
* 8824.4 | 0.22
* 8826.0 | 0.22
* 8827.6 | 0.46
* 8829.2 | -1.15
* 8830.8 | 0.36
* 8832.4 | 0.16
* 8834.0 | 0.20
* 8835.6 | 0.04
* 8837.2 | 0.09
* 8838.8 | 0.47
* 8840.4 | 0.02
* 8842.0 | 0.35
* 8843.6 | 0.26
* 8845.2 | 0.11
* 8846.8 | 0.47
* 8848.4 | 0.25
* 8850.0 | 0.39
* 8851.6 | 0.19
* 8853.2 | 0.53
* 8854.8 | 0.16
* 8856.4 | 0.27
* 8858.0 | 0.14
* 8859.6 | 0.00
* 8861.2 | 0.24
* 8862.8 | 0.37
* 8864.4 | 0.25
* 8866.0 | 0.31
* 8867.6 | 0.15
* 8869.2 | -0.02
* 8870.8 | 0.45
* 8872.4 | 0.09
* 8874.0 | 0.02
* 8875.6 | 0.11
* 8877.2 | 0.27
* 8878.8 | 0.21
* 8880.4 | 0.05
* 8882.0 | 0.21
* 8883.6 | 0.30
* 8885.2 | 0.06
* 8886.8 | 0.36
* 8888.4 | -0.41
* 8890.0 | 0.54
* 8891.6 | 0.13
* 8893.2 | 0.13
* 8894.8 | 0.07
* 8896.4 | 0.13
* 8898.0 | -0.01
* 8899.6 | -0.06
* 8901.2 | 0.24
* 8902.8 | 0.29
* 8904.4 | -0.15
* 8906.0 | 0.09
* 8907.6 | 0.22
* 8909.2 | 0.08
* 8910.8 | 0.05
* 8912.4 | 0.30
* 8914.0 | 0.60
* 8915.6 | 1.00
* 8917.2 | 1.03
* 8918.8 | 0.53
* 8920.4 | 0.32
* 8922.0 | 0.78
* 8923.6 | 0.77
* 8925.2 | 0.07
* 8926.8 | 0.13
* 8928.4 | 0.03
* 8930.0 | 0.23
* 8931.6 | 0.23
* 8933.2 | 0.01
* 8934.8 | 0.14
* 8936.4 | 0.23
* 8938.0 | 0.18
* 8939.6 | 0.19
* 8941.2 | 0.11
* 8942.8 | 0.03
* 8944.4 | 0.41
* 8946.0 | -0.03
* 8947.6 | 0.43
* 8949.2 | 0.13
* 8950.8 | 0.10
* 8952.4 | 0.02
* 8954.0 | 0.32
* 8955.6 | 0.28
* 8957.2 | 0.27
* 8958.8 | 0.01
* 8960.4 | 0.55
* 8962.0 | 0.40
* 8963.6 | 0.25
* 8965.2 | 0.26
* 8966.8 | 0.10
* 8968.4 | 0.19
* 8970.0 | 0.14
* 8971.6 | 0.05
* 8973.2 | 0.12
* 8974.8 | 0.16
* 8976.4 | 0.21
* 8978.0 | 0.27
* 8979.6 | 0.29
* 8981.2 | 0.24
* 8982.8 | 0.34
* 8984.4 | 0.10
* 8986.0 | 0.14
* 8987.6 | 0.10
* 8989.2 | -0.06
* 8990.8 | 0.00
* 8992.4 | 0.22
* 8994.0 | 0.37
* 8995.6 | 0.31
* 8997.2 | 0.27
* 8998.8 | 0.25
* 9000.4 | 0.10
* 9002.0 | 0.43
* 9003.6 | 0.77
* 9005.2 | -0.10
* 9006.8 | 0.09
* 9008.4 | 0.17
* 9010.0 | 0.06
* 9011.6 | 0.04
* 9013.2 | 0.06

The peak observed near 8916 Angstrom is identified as H-beta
